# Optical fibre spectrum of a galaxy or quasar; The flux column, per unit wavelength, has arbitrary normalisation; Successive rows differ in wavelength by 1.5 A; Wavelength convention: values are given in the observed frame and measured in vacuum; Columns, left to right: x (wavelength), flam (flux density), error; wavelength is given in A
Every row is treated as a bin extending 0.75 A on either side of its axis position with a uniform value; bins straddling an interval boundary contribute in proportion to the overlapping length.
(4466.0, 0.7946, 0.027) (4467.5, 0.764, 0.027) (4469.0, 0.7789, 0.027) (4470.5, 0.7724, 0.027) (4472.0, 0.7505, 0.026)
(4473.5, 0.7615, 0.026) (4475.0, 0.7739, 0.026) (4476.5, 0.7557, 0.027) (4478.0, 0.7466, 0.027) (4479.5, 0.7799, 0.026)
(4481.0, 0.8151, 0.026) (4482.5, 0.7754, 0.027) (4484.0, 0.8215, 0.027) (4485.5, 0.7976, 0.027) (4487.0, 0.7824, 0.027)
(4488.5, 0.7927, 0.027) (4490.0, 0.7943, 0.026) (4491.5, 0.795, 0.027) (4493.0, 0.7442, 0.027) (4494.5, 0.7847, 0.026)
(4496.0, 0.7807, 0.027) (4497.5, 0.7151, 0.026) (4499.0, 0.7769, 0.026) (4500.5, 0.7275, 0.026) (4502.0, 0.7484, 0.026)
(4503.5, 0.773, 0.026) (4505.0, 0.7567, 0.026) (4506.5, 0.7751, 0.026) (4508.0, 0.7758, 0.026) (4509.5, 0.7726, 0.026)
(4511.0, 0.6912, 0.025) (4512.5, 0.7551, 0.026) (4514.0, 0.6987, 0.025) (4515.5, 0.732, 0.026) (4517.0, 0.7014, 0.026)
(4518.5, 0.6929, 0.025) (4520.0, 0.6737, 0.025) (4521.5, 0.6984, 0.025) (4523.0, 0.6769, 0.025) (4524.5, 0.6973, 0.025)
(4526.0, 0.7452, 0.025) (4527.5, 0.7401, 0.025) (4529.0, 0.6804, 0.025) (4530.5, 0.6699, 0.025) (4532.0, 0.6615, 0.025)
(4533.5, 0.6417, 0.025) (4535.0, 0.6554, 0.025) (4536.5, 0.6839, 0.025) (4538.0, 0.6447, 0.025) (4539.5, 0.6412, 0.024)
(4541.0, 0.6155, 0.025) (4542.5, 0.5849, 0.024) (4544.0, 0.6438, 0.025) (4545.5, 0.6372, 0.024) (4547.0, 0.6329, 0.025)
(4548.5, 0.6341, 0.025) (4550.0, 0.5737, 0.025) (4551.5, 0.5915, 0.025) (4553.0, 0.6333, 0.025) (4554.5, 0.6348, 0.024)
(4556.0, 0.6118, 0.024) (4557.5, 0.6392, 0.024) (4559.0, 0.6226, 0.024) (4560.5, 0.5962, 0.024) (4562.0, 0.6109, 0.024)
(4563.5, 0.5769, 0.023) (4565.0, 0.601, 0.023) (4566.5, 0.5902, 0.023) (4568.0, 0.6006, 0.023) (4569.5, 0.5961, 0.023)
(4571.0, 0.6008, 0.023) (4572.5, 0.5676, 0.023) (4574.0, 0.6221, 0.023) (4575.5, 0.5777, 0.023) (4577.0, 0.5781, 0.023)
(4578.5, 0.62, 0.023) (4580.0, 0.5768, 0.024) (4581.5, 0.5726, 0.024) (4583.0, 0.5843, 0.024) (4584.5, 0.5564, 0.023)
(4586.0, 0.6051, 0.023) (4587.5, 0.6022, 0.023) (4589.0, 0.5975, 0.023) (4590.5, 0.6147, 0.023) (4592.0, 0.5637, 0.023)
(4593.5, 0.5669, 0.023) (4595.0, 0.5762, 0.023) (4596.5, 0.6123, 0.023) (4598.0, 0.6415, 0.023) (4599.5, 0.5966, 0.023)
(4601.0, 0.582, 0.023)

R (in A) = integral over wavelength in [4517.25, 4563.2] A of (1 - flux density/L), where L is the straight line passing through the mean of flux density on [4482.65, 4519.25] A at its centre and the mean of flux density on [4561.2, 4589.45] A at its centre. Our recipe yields 1.5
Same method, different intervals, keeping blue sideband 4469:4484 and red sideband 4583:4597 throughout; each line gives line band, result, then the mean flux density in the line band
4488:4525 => -0.85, 0.741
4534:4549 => 0.66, 0.637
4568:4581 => 0.43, 0.592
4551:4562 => 0.41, 0.619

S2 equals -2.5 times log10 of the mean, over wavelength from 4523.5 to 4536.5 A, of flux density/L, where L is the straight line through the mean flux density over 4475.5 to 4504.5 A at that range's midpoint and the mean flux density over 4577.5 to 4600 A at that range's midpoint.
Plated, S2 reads 0.02 mag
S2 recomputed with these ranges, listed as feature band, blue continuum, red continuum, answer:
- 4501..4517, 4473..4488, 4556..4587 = -0.03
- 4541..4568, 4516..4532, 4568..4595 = 0.05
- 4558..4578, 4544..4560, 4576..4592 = 0.02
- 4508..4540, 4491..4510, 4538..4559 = 0.00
